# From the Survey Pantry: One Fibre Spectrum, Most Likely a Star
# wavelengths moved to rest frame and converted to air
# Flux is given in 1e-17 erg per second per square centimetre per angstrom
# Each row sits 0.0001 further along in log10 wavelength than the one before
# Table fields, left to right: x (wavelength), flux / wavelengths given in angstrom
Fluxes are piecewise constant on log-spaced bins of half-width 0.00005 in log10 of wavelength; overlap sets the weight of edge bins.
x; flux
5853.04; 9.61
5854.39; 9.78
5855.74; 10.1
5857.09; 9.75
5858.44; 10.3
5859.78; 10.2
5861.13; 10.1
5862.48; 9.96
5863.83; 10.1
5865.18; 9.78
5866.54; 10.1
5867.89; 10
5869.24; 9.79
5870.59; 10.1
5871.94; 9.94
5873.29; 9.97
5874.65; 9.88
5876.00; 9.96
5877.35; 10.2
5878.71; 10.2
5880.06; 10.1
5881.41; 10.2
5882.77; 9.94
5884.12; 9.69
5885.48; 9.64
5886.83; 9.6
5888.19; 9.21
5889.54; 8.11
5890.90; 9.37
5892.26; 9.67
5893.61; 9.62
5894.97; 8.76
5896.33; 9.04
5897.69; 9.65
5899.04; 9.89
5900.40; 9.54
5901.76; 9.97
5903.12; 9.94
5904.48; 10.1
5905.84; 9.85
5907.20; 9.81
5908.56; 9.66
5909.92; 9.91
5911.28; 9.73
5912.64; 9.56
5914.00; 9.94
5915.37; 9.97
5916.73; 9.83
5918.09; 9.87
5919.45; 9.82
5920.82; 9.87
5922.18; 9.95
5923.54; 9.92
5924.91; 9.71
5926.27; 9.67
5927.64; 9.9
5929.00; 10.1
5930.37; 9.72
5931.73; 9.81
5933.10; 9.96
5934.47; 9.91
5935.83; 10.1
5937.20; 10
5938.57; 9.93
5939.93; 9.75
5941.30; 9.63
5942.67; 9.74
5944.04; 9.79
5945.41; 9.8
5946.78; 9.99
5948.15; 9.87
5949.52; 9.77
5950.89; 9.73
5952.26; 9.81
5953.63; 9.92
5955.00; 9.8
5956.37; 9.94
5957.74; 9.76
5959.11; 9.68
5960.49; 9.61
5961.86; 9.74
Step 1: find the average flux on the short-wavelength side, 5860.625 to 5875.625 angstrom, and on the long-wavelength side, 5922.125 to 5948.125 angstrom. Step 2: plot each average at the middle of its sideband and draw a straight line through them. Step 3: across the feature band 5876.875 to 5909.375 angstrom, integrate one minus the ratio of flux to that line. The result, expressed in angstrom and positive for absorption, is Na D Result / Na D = 0.9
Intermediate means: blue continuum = 9.97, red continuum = 9.86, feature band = 9.65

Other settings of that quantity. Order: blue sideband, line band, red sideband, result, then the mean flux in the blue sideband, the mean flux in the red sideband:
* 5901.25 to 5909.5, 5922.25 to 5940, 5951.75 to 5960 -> -0.1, 9.89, 9.81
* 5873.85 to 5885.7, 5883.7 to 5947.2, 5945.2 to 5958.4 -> 1.2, 9.99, 9.84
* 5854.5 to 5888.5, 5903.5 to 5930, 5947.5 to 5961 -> 0.0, 9.96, 9.79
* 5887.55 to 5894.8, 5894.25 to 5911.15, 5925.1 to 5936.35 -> -0.5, 9.17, 9.89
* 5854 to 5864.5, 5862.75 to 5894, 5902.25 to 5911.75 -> 0.6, 10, 9.86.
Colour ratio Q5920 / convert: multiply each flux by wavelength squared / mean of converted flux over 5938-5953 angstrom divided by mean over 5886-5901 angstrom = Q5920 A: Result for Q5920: 1.07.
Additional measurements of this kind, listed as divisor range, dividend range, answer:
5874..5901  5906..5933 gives 1.03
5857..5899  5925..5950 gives 1.03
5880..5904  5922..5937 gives 1.05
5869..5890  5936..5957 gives 1.03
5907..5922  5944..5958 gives 1.01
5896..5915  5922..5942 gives 1.02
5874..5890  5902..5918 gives 1.02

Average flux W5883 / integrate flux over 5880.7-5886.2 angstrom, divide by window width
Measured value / 9.87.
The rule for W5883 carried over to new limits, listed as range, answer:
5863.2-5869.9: 9.94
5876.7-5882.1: 10.2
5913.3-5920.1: 9.89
